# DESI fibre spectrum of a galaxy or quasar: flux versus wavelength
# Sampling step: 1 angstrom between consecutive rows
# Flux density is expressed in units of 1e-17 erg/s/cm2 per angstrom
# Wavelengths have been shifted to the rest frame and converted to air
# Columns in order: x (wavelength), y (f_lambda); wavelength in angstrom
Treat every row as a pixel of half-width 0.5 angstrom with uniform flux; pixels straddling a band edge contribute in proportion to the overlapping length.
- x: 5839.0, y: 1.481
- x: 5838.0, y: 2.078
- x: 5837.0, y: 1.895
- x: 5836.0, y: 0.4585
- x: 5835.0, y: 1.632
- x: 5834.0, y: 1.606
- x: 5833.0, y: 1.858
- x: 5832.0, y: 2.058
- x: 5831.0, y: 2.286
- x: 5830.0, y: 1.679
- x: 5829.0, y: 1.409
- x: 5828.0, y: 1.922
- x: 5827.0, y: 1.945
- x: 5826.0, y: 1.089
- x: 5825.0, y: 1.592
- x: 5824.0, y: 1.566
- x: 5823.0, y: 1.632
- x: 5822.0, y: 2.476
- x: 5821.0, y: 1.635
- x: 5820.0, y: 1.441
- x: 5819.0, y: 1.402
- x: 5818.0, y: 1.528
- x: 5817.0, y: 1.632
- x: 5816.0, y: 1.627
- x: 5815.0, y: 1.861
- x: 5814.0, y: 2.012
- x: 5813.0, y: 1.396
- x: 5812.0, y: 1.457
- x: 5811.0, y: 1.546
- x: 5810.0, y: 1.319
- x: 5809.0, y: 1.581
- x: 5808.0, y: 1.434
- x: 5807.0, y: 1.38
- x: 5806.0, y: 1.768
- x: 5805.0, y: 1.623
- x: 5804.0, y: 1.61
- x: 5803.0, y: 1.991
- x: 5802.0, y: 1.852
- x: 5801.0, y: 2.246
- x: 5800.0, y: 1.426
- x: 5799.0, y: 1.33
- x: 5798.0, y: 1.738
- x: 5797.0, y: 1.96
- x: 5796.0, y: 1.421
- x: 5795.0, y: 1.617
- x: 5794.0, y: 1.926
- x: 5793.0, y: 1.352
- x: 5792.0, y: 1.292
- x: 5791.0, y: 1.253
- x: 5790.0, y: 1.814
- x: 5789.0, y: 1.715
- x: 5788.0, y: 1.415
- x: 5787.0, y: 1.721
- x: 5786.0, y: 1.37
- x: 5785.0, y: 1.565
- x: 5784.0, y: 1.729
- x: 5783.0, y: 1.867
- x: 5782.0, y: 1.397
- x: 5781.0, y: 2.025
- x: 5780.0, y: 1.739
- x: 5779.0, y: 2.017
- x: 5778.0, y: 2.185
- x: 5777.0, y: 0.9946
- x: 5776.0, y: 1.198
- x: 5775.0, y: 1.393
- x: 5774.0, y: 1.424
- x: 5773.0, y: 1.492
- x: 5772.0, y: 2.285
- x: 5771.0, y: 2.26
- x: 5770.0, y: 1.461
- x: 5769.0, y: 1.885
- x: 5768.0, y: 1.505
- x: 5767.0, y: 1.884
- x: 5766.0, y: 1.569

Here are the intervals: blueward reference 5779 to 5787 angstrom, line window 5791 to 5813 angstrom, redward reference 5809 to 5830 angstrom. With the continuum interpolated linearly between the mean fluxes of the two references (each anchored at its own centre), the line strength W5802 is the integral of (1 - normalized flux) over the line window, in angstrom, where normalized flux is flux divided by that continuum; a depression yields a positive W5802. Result 0.78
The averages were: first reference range 1.7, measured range 1.6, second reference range 1.62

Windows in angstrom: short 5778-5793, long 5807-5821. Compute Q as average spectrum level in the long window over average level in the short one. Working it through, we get 0.94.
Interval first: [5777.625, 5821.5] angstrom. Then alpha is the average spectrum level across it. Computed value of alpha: 1.64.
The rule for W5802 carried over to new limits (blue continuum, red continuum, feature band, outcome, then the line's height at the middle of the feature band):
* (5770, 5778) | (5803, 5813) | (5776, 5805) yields -1.5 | 1.58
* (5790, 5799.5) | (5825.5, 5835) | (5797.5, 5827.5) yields 0.3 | 1.66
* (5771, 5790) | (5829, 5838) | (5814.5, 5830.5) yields 0.3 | 1.68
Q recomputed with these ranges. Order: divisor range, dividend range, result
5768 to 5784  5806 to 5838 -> 0.96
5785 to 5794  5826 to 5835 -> 1.18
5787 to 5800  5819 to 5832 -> 1.10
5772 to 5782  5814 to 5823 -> 1.05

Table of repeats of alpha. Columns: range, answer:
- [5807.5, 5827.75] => 1.61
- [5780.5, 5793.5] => 1.58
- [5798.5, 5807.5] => 1.69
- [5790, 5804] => 1.65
